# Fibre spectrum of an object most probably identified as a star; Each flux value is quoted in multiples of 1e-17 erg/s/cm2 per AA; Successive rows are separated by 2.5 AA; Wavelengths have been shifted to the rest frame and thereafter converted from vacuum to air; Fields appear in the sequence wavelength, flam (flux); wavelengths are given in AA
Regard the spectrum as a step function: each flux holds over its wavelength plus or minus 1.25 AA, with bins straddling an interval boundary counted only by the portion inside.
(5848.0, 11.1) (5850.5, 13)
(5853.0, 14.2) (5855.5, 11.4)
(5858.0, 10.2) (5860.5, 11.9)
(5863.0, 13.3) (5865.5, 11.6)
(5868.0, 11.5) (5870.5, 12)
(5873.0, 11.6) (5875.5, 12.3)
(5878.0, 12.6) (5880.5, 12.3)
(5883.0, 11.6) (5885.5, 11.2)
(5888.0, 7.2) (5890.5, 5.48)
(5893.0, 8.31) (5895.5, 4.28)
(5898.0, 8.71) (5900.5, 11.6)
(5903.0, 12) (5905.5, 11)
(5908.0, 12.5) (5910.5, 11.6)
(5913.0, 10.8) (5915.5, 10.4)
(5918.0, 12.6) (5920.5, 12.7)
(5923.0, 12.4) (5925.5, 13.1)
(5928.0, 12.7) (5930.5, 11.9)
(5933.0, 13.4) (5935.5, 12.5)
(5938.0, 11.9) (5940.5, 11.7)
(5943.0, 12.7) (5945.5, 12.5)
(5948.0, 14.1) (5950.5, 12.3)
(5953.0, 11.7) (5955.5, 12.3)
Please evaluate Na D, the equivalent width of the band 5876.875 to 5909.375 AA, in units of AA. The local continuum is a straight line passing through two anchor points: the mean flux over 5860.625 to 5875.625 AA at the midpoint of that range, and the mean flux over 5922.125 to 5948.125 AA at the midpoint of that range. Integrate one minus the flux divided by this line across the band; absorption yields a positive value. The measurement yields 6.2 AA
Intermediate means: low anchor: 12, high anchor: 12.6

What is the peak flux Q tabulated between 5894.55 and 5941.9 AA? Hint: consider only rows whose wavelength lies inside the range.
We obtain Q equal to 13.4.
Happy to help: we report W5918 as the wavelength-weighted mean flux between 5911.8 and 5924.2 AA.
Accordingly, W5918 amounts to 11.8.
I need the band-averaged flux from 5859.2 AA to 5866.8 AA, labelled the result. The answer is 12.2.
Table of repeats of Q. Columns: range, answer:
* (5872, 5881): 12.6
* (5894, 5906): 12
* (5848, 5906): 14.2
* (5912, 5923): 12.7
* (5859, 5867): 13.3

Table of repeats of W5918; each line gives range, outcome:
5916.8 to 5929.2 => 12.7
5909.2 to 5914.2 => 11.2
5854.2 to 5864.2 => 11.7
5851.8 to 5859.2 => 11.9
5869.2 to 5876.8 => 12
